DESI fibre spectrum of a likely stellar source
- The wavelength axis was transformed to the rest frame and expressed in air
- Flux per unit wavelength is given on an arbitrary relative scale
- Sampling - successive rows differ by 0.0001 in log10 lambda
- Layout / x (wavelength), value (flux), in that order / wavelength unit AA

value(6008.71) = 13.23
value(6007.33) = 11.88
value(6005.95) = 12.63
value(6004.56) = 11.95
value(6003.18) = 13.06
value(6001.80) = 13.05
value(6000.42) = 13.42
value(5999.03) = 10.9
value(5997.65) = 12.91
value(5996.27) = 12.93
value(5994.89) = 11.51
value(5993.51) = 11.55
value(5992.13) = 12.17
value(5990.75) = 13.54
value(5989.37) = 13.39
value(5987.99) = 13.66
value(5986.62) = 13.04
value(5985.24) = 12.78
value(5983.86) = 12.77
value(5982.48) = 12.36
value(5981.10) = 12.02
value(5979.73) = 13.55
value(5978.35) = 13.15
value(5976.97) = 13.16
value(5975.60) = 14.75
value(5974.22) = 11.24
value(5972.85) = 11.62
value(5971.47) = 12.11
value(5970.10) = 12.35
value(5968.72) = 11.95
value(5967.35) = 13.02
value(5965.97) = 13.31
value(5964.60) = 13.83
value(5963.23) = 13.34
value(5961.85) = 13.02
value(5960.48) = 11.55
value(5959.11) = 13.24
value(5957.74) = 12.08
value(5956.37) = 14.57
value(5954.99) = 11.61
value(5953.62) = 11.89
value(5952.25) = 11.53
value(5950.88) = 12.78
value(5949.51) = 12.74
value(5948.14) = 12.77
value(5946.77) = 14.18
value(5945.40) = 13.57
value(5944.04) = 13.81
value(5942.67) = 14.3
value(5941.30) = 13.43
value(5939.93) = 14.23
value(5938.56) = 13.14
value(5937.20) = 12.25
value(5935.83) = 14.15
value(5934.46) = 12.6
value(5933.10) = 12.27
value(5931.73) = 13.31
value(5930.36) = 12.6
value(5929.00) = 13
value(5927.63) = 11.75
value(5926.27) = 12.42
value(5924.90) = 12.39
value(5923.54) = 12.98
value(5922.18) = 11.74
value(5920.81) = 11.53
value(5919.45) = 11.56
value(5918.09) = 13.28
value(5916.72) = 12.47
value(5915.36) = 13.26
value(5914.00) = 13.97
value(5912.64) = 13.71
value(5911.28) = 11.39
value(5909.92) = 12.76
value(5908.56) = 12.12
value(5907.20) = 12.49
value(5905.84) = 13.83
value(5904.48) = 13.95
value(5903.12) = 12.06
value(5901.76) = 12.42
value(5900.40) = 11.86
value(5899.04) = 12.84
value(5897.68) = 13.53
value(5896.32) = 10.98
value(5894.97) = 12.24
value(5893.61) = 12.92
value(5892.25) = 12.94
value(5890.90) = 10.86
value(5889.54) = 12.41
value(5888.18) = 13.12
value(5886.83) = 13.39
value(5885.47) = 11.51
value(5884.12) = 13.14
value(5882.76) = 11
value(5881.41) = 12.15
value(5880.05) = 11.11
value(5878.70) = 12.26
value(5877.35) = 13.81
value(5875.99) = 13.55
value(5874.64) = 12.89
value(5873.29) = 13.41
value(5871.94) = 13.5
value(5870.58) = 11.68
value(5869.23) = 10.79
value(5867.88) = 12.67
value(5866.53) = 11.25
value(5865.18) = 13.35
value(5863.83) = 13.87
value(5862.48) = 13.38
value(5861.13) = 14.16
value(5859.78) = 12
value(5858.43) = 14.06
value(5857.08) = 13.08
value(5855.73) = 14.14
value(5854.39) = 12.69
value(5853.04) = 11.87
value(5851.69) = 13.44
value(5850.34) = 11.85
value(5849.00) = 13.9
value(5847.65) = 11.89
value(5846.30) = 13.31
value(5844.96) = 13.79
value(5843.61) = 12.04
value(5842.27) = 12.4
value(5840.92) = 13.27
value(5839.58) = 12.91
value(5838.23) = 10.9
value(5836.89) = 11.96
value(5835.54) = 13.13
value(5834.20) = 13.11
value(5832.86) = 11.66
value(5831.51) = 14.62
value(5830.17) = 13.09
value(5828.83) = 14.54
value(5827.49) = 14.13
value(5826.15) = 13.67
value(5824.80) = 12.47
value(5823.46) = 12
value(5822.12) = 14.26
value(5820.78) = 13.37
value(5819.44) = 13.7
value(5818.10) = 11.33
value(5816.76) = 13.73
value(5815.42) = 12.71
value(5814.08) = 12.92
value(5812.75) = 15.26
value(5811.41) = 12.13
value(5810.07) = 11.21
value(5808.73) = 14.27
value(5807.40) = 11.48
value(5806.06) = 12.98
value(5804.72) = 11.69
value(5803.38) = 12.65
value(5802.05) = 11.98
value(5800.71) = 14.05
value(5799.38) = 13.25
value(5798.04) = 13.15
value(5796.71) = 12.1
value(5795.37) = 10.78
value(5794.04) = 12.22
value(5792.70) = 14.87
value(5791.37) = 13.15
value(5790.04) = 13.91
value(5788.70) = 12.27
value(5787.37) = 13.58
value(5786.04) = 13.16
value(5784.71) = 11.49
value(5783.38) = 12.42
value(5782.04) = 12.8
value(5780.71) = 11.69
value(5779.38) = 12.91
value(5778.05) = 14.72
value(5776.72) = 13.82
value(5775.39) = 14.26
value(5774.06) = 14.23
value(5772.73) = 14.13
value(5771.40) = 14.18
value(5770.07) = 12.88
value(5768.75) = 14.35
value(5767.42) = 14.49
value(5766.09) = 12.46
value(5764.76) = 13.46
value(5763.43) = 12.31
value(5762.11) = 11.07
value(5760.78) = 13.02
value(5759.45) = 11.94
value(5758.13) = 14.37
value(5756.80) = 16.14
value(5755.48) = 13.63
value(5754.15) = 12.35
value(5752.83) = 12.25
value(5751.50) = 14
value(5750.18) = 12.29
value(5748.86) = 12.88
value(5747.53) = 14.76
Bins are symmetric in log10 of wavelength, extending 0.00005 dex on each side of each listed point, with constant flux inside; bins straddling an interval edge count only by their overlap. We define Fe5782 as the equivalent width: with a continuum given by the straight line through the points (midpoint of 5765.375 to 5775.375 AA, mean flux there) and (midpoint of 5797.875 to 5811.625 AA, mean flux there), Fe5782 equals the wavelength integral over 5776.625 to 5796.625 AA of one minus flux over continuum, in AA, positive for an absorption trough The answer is 0.6 AA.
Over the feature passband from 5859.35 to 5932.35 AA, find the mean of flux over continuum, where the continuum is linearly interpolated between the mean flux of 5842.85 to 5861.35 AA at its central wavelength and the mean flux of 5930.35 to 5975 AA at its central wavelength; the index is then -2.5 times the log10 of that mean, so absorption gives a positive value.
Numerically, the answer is 0.03 mag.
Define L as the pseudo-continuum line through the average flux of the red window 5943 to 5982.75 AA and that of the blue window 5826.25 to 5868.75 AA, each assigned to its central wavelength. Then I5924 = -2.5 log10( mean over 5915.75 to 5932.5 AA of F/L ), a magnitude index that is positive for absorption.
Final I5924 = 0.04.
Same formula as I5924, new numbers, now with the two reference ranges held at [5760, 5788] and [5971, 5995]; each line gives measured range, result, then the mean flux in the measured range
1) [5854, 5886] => 0.021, 12.7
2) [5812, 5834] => -0.020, 13.3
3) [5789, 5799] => 0.025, 12.9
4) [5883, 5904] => 0.046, 12.4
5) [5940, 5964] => -0.017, 13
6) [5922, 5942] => -0.001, 12.8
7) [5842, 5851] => 0.023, 12.8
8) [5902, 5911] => 0.010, 12.8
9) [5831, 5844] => 0.040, 12.6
